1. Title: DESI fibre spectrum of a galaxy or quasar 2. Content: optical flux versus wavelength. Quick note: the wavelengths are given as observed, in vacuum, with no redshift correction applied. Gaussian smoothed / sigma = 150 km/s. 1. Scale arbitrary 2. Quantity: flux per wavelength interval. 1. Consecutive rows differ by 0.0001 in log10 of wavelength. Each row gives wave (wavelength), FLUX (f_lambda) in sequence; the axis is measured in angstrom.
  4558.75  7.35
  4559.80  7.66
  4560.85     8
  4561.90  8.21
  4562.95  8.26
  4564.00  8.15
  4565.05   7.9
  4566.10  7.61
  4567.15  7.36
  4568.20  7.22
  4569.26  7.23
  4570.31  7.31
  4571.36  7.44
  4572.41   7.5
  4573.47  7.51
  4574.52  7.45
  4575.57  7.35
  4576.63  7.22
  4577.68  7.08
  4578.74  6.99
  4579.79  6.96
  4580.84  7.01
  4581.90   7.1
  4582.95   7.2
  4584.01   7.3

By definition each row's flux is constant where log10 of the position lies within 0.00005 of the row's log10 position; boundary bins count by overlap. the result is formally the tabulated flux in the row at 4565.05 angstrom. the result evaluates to 7.9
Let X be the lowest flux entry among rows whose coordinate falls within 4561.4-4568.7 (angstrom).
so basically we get 7.22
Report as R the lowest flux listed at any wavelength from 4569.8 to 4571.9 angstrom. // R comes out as 7.31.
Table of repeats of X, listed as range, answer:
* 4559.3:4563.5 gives 7.66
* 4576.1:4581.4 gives 6.96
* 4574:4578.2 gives 7.08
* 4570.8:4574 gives 7.44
